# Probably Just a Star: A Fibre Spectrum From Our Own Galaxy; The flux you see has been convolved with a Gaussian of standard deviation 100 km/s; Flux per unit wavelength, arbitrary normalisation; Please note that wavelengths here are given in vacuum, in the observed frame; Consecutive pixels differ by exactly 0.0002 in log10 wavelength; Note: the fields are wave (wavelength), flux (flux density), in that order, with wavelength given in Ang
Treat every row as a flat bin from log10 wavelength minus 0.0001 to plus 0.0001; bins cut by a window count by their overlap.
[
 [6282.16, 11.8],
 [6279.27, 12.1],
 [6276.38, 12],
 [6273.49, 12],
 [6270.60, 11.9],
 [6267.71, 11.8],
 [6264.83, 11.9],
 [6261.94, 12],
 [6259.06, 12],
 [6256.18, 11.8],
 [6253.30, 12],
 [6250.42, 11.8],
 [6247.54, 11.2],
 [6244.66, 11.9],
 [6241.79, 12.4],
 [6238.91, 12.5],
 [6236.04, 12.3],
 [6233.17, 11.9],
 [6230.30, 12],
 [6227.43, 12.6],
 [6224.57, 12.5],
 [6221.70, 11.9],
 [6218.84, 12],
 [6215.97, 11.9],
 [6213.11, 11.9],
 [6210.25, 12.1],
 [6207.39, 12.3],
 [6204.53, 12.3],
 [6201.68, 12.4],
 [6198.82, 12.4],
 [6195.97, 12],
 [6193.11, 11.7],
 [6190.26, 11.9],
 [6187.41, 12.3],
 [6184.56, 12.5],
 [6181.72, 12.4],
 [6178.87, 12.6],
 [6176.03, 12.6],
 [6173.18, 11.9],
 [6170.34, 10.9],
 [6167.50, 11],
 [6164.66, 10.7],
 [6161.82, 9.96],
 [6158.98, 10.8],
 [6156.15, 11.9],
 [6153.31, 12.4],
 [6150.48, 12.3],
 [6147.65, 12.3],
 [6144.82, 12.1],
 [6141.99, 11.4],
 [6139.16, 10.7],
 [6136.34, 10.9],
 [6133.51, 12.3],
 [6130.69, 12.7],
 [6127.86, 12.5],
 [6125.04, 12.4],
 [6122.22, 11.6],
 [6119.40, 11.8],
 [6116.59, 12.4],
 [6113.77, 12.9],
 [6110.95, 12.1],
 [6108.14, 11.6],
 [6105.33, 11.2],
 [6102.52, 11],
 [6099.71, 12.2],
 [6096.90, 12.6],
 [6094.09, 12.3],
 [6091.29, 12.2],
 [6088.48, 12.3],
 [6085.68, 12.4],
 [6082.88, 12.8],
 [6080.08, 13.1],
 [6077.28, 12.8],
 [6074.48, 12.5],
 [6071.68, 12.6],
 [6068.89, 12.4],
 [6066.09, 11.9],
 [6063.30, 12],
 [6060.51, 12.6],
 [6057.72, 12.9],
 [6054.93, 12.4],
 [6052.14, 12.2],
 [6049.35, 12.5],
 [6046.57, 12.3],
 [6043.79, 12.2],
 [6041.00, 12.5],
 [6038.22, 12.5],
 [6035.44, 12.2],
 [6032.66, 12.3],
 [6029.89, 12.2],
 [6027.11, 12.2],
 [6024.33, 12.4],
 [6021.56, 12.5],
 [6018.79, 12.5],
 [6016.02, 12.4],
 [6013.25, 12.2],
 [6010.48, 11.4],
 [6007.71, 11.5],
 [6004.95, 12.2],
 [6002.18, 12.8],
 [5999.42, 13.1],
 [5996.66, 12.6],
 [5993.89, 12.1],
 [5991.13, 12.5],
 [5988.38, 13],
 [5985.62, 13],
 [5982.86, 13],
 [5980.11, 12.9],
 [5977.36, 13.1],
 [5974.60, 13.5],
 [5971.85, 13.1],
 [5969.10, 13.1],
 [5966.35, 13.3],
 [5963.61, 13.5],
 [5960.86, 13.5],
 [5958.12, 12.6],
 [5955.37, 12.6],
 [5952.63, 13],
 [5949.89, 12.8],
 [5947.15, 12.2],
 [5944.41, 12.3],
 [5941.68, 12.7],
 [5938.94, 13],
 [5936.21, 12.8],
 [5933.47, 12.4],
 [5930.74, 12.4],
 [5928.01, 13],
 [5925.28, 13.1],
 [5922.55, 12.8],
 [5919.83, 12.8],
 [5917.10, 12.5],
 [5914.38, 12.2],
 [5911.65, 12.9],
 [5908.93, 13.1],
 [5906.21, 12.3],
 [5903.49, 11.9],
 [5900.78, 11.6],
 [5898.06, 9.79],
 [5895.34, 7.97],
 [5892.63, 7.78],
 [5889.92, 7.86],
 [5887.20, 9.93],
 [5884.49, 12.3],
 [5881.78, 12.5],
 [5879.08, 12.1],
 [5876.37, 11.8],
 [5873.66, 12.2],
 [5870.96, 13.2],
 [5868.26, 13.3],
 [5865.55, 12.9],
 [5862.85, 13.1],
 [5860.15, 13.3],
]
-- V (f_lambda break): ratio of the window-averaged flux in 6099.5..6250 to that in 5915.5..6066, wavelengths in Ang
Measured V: 0.9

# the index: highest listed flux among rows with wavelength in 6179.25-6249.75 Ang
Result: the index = 12.6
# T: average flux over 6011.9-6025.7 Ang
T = 12.4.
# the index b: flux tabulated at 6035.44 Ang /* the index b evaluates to 12.2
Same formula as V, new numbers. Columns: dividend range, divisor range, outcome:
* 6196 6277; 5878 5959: 1.01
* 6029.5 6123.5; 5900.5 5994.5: 0.96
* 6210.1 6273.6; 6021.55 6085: 0.97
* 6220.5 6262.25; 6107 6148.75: 1.01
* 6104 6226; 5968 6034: 0.95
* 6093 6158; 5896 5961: 0.96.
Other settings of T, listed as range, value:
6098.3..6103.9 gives 11.6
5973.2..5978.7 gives 13.3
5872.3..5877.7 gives 12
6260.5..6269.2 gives 11.9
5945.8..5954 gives 12.7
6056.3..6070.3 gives 12.4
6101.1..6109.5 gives 11.3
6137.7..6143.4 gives 11.1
